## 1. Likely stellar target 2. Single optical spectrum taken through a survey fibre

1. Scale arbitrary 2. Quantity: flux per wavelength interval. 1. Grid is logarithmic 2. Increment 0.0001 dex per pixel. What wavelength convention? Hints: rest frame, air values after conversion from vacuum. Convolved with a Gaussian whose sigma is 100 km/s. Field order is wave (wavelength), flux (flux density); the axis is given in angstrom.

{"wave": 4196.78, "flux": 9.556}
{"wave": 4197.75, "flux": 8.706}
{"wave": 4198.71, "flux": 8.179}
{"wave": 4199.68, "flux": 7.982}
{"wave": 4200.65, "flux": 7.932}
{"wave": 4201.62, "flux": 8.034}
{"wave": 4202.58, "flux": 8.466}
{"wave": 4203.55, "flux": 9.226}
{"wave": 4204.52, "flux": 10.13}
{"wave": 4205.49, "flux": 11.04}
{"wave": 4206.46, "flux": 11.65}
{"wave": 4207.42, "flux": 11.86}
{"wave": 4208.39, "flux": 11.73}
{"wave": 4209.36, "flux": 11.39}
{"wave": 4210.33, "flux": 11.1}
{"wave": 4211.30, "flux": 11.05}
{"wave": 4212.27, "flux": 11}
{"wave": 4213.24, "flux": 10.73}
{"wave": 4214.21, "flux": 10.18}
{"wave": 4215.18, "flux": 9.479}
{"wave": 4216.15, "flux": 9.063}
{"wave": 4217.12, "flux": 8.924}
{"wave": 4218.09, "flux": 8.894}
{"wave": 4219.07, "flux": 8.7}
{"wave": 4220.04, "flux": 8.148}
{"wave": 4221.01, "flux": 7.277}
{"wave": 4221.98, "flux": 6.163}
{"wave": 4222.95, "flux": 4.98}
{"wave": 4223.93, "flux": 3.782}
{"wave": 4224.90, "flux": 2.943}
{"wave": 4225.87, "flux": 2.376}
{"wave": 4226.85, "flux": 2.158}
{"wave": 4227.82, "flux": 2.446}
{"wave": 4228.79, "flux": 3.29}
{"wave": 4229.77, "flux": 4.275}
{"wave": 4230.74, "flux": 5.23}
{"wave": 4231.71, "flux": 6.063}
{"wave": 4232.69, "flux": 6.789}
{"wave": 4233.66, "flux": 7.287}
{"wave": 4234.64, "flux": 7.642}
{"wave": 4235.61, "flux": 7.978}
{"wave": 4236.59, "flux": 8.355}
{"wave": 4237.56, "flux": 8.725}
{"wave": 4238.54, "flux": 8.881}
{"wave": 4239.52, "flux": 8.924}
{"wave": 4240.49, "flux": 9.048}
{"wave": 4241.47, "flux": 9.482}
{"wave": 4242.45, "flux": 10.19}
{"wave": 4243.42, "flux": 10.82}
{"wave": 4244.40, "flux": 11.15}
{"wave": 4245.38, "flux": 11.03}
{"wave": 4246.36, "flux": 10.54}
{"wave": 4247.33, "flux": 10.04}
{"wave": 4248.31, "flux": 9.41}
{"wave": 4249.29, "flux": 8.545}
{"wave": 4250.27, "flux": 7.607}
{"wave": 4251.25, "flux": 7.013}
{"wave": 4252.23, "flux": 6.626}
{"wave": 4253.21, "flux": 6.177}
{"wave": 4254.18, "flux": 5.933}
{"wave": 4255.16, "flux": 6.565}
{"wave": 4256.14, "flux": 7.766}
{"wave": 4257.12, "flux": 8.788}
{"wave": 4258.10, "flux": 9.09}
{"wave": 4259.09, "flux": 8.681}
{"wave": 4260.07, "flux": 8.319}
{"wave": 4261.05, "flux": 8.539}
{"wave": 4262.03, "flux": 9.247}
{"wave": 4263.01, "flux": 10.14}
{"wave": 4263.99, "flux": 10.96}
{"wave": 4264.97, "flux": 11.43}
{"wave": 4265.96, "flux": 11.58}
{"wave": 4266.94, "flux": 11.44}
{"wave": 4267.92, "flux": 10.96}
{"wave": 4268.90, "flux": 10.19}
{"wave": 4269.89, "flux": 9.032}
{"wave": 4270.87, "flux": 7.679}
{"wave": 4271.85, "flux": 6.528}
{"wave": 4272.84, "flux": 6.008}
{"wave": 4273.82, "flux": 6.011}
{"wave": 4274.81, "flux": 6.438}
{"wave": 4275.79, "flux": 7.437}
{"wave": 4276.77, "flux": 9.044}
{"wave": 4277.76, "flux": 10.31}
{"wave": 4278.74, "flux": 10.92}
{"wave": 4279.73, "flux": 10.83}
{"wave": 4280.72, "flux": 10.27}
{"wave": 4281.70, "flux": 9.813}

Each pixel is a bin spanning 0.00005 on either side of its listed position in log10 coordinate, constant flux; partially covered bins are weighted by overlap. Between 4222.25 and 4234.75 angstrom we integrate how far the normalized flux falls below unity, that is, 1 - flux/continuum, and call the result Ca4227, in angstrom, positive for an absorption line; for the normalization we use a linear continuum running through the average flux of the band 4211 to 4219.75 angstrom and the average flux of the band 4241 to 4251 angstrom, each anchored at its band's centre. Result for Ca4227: 6.7 angstrom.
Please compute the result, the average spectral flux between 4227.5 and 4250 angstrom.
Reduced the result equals 8.13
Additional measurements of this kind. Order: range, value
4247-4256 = 7.51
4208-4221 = 9.91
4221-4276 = 7.76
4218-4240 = 6.09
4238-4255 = 8.86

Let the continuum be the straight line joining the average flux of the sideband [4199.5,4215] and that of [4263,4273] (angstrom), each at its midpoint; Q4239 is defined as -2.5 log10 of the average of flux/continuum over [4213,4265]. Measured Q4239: 0.267 mag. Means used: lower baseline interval 10.2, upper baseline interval 9.72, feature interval 7.79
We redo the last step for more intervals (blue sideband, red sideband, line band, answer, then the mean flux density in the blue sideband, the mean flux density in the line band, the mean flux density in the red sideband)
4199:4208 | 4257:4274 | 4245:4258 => 0.14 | 9.58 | 8.16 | 9.21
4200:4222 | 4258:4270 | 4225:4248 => 0.31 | 9.72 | 7.45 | 10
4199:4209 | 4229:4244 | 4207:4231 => 0.21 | 9.79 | 7.49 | 7.91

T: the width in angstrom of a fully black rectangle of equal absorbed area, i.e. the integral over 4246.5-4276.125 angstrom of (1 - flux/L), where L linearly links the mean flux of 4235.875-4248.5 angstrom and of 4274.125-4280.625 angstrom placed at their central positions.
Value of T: 2.8 angstrom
